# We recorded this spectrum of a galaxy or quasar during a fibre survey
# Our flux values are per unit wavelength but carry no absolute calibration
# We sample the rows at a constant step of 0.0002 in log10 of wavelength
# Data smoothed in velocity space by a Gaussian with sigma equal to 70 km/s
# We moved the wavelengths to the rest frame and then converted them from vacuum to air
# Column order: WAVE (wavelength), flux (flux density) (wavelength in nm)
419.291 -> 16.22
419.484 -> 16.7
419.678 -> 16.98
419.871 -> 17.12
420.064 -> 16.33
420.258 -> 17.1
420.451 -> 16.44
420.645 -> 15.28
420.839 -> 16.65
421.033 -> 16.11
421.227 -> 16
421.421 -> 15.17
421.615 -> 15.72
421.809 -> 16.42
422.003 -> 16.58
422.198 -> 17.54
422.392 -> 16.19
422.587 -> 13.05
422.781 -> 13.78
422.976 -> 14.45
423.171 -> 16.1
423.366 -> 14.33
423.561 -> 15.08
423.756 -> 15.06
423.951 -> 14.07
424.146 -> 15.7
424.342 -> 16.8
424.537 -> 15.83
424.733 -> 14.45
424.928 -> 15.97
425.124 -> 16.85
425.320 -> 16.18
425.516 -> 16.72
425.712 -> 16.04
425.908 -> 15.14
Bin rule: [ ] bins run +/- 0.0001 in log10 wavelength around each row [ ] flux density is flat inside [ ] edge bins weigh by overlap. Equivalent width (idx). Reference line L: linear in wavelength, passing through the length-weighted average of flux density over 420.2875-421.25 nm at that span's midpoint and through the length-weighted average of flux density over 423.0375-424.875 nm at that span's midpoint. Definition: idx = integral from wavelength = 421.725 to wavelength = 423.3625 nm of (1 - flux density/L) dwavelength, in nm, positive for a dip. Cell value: 0.02 nm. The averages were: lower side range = 16.2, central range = 15.4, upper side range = 15.3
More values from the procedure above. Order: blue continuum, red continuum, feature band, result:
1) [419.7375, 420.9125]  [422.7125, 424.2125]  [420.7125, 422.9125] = 0.00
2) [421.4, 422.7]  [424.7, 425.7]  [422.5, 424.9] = 0.16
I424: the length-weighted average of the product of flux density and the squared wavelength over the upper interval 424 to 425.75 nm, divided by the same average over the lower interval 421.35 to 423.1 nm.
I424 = 1.05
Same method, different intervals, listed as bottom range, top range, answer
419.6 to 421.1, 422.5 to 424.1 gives 0.89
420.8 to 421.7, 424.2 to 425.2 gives 1.02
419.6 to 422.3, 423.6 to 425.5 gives 0.97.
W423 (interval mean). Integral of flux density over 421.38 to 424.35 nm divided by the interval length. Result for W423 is 15.3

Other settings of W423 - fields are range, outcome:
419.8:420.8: 16.4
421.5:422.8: 15.7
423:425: 15.3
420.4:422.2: 16.1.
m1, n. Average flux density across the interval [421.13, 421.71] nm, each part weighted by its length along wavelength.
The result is 15.6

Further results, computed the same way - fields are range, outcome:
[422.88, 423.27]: 15.3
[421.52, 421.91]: 16.1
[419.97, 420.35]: 16.7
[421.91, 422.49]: 16.8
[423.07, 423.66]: 15.2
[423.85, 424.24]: 14.9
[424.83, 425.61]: 16.4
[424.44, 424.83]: 15.1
